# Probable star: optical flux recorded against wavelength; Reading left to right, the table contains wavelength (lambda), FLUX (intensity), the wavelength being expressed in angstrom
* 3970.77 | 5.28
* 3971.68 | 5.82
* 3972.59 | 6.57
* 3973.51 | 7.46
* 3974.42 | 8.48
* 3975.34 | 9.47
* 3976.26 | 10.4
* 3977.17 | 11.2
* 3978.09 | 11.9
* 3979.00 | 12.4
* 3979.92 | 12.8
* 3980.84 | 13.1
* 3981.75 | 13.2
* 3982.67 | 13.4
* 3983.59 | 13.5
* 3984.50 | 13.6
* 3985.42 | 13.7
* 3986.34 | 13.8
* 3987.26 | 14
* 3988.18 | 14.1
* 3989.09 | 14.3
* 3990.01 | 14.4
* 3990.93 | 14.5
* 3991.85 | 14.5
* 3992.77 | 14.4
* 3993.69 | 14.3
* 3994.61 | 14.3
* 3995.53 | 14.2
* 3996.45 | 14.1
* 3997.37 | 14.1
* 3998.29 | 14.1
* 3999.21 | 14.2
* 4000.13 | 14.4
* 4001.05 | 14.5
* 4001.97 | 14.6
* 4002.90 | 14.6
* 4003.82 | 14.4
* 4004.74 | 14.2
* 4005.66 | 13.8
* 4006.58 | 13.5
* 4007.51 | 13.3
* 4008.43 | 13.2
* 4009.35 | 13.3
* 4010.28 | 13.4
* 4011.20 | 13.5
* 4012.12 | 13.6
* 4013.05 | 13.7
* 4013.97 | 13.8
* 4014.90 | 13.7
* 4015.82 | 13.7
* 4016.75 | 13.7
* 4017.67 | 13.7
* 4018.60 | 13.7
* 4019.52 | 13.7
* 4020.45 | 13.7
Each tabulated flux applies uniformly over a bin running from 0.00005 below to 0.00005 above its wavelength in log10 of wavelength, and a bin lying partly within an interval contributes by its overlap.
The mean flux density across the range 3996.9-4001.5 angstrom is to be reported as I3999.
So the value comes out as 14.3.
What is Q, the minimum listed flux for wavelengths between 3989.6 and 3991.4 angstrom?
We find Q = 14.4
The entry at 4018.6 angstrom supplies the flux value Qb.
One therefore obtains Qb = 13.7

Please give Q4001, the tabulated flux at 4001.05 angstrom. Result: 14.5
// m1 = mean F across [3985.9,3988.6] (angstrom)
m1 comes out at 13.9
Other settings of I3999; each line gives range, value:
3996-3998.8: 14.1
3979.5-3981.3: 13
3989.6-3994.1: 14.4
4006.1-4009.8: 13.3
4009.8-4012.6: 13.5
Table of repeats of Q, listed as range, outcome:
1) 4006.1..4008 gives 13.3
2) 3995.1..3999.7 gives 14.1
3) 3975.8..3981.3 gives 10.4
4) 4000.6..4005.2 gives 14.2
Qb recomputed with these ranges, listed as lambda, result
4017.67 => 13.7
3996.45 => 14.1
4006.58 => 13.5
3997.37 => 14.1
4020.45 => 13.7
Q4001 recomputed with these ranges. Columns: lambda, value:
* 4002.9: 14.6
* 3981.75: 13.2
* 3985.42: 13.7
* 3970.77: 5.28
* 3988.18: 14.1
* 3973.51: 7.46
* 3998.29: 14.1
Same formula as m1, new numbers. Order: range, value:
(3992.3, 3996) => 14.3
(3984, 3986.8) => 13.7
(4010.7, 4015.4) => 13.7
